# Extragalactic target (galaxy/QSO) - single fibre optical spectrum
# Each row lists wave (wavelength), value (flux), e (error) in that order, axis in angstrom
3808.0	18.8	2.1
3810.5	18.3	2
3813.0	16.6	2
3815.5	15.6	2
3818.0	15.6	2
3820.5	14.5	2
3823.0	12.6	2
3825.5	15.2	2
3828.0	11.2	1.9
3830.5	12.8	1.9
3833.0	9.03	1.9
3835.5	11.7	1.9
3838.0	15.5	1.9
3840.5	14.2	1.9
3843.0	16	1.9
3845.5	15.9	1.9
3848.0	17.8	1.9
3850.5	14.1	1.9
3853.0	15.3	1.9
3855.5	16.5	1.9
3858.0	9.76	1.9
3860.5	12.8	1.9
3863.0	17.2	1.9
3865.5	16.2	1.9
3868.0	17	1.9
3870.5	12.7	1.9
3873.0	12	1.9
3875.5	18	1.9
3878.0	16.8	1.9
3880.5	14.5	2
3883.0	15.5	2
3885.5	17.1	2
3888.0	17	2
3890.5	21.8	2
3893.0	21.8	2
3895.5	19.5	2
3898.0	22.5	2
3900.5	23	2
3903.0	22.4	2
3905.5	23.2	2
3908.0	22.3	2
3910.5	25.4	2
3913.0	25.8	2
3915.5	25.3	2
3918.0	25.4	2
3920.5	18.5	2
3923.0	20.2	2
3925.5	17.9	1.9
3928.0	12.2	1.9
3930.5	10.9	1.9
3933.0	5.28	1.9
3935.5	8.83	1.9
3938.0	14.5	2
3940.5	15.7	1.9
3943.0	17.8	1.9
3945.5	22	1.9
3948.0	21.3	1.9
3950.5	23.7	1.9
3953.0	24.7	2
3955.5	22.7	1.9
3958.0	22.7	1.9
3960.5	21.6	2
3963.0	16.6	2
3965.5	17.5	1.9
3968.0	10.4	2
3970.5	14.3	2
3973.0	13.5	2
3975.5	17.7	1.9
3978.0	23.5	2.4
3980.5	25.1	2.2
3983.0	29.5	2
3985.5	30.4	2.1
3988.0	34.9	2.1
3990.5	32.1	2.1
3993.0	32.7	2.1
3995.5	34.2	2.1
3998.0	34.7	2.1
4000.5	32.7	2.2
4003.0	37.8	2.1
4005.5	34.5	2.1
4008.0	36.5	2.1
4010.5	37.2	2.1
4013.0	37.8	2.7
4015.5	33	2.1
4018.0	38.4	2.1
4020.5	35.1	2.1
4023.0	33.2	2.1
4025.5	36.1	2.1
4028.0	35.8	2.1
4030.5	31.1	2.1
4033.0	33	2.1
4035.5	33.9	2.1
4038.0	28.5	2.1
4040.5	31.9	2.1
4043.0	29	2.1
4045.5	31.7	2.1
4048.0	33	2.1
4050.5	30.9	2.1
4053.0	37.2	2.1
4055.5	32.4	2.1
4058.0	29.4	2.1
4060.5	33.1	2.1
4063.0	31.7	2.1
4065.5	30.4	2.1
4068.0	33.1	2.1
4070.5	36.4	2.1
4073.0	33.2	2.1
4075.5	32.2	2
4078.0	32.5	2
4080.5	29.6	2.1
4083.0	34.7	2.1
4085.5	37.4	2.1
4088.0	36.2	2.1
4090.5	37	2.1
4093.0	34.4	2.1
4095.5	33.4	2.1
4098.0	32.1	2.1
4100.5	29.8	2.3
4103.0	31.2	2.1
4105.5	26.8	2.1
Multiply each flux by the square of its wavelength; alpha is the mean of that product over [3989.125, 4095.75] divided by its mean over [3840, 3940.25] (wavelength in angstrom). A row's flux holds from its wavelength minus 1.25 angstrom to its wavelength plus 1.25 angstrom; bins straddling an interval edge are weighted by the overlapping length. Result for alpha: 2.10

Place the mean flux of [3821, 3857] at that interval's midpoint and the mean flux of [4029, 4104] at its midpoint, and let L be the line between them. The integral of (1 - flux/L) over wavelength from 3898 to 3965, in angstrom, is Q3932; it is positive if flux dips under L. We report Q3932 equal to 5.6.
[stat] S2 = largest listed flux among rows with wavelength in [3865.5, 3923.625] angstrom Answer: 25.8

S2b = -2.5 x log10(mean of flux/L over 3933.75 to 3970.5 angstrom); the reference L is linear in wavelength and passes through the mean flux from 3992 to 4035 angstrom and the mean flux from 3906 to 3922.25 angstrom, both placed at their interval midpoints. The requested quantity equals 0.46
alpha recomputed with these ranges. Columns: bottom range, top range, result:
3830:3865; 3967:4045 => 2.34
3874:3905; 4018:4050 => 1.84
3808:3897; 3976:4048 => 2.31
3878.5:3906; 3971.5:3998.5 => 1.48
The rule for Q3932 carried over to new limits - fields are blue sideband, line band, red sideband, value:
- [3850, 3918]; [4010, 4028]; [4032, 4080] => -3.99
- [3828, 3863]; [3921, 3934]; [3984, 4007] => 5.73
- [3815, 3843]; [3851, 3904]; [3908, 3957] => -2.95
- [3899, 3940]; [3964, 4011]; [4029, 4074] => -2.88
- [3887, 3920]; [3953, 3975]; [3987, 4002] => 8.81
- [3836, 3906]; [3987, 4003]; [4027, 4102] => -3.99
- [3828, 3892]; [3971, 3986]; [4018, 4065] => 2.37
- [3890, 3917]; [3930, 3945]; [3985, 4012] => 8.01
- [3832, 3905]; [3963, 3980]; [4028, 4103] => 5.74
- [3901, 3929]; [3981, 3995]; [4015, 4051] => -1.42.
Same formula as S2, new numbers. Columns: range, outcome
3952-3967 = 24.7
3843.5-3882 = 18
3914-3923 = 25.4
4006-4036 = 38.4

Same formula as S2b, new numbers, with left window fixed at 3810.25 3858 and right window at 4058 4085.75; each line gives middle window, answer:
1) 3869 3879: 0.18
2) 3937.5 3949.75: 0.22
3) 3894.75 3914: -0.16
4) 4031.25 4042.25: -0.06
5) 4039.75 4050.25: -0.02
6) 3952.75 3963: 0.09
